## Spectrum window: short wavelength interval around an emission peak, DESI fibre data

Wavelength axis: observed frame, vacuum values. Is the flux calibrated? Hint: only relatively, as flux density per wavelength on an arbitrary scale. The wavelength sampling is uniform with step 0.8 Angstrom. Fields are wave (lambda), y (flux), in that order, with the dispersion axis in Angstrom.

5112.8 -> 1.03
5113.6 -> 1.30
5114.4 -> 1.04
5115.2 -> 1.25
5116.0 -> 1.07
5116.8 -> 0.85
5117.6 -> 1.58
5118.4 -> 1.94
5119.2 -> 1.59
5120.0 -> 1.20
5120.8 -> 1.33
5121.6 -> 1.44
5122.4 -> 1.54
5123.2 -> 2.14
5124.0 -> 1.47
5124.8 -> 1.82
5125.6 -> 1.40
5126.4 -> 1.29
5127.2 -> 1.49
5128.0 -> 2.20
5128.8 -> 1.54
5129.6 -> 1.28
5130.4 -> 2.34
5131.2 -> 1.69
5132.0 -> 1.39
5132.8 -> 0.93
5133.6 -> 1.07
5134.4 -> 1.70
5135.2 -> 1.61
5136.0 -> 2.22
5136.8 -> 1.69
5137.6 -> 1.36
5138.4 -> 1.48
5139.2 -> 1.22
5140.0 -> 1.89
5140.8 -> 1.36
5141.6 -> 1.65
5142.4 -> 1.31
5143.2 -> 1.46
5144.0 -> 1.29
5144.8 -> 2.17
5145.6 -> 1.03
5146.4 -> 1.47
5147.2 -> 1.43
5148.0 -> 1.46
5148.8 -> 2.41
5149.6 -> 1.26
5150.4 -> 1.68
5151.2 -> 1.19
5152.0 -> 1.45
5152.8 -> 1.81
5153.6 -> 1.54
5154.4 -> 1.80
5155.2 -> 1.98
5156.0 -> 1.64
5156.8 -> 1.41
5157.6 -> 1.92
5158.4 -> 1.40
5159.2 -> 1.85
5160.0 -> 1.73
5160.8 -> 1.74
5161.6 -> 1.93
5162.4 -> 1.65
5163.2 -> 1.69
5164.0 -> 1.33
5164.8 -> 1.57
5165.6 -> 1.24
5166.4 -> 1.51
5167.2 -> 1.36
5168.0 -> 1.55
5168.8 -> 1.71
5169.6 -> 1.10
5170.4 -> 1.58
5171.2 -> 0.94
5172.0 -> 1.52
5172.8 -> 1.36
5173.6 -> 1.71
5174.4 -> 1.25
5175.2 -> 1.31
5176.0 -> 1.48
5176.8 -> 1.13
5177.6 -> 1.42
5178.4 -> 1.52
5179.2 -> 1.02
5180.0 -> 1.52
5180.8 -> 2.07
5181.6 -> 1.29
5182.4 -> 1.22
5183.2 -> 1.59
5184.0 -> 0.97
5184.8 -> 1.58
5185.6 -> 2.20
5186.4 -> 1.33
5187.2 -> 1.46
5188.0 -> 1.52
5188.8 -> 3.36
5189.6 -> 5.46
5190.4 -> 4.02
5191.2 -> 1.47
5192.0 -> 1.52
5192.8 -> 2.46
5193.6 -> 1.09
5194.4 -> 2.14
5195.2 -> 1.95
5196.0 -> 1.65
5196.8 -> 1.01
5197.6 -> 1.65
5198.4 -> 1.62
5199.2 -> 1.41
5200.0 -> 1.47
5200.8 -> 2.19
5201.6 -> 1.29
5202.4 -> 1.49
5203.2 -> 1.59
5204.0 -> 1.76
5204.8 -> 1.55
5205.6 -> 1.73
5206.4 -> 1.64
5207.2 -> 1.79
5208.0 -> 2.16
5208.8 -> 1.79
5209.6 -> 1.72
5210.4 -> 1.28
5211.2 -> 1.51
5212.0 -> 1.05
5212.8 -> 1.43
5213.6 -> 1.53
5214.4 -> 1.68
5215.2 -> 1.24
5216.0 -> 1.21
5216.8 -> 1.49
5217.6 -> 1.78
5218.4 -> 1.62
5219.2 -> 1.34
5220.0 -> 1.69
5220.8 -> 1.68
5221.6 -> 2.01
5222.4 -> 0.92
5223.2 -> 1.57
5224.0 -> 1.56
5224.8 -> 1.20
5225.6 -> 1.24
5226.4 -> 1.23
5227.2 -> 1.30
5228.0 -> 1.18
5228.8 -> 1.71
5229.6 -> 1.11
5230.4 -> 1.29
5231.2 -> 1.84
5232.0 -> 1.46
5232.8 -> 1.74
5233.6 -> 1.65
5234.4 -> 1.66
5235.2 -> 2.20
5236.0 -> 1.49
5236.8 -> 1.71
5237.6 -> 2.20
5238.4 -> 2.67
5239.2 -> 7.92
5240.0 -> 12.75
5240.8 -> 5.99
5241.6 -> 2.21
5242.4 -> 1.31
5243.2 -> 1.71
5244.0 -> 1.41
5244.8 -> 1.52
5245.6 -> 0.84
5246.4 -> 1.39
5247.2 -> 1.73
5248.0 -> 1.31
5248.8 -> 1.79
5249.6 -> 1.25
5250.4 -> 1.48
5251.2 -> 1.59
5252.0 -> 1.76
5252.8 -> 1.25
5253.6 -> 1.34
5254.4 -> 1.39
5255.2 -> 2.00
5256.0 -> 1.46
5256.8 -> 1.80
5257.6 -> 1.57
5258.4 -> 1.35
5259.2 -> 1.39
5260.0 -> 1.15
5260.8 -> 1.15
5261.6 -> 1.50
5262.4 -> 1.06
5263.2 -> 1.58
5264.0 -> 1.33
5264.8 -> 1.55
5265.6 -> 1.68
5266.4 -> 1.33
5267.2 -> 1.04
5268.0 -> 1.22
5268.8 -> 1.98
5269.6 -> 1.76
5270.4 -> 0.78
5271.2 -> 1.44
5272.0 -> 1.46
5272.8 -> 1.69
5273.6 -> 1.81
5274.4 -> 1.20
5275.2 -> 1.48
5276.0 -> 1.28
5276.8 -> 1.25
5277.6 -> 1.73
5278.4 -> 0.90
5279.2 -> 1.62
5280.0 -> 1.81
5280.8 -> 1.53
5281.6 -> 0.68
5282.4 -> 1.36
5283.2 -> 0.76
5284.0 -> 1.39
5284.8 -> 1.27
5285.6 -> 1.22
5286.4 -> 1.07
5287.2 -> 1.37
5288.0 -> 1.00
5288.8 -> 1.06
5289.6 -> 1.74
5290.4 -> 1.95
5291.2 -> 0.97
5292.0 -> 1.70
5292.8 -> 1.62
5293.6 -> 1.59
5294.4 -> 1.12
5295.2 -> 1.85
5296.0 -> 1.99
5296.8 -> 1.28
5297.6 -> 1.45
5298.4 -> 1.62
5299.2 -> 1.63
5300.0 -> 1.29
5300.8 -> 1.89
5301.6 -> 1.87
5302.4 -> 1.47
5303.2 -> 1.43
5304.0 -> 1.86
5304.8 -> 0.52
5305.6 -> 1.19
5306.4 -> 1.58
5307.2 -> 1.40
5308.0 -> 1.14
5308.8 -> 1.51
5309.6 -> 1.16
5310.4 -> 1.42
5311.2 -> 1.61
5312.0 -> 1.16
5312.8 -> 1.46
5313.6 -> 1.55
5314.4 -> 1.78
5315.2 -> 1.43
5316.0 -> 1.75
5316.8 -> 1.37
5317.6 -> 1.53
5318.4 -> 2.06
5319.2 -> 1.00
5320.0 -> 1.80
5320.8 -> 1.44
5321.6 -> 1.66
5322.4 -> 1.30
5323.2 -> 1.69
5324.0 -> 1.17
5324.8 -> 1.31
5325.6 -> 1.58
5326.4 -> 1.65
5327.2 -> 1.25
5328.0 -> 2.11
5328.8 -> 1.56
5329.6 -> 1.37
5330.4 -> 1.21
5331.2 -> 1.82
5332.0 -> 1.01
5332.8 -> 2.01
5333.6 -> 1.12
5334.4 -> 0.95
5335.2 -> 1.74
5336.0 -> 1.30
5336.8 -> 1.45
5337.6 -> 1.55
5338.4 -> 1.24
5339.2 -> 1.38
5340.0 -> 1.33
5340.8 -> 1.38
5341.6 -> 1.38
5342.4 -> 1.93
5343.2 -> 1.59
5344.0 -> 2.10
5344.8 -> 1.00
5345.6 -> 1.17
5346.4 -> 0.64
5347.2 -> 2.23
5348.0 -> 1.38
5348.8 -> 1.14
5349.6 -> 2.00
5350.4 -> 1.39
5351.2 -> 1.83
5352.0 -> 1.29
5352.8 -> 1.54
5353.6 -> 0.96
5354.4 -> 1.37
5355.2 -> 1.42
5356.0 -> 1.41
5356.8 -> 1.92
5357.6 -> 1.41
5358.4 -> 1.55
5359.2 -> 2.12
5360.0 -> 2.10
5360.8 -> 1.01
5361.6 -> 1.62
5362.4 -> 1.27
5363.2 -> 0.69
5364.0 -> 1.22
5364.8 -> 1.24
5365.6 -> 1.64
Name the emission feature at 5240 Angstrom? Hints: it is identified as [O III]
